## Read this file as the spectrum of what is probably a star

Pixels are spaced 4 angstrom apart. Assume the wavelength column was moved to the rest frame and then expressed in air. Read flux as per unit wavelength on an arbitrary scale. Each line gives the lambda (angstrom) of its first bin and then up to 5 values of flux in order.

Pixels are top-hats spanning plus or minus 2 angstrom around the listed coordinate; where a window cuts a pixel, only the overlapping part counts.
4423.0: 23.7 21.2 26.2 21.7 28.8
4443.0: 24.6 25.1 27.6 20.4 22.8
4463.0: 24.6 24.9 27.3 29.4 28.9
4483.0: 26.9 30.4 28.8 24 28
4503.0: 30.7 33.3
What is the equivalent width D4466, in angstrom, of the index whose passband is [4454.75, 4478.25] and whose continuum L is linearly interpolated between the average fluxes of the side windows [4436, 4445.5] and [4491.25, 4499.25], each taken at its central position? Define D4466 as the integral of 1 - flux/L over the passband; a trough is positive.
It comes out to 0.6 angstrom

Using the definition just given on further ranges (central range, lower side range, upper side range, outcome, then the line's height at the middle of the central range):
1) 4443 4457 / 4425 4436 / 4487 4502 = 0.1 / 24.5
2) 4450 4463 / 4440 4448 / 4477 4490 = 1.4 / 26.4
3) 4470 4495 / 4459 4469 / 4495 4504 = -2.0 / 26.3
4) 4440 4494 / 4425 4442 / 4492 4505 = -0.3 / 26.1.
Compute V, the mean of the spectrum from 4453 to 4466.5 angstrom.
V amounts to 22.9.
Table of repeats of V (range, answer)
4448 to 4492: 26.5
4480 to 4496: 27.8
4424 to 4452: 24.9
